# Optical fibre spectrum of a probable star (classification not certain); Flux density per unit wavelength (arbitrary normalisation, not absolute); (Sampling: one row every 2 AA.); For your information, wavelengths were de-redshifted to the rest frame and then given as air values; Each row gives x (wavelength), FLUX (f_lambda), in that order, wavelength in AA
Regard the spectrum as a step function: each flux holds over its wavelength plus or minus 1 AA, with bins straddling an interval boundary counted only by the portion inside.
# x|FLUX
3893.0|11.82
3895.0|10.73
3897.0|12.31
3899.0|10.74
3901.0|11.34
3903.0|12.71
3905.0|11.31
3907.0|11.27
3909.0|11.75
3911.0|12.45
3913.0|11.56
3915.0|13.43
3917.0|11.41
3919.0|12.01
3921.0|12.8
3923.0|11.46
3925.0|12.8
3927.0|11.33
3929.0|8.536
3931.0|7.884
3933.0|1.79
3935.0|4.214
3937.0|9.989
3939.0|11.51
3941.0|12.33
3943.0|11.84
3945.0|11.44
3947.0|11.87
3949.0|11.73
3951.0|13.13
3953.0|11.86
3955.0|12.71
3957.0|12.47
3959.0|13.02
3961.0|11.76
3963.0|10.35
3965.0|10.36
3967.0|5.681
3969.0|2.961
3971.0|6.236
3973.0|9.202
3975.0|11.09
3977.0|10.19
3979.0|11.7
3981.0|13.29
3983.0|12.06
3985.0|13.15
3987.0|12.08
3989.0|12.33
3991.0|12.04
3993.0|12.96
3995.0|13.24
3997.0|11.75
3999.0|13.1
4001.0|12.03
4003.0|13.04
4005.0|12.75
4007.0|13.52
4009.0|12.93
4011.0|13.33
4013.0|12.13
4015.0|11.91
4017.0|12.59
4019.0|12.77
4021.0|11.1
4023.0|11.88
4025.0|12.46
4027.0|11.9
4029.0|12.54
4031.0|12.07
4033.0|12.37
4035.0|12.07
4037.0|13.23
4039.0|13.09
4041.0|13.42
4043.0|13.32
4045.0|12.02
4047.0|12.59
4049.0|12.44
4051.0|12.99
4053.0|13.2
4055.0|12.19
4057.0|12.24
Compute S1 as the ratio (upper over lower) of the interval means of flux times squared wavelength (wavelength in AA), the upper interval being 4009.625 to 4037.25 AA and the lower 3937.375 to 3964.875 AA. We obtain 1.07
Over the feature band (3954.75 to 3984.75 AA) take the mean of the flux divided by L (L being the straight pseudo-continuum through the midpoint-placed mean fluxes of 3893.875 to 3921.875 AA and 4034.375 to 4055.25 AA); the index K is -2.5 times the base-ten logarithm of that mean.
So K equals 0.20 mag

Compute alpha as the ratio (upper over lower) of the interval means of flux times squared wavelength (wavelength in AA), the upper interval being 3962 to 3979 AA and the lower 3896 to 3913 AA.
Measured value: 0.75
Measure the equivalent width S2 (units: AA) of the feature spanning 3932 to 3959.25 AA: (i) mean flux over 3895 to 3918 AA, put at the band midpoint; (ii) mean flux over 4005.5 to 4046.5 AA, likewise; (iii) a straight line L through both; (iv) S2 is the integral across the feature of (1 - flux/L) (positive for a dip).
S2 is 3.2 AA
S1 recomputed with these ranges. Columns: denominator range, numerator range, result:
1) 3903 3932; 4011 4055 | 1.15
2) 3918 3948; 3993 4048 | 1.30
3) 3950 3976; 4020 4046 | 1.28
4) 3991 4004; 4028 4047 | 1.02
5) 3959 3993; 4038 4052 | 1.27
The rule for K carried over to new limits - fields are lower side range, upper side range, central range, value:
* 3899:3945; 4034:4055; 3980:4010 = -0.06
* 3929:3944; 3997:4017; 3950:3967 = -0.18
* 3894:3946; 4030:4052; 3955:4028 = 0.04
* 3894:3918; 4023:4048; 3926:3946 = 0.30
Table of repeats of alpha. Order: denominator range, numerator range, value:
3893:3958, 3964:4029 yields 1.08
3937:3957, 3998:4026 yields 1.08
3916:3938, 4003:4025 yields 1.38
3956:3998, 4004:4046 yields 1.18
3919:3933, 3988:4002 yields 1.26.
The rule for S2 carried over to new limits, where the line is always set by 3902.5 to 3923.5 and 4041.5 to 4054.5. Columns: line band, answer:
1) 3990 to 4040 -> 0.3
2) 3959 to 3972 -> 4.2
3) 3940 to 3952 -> 0.1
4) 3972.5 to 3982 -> 0.9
